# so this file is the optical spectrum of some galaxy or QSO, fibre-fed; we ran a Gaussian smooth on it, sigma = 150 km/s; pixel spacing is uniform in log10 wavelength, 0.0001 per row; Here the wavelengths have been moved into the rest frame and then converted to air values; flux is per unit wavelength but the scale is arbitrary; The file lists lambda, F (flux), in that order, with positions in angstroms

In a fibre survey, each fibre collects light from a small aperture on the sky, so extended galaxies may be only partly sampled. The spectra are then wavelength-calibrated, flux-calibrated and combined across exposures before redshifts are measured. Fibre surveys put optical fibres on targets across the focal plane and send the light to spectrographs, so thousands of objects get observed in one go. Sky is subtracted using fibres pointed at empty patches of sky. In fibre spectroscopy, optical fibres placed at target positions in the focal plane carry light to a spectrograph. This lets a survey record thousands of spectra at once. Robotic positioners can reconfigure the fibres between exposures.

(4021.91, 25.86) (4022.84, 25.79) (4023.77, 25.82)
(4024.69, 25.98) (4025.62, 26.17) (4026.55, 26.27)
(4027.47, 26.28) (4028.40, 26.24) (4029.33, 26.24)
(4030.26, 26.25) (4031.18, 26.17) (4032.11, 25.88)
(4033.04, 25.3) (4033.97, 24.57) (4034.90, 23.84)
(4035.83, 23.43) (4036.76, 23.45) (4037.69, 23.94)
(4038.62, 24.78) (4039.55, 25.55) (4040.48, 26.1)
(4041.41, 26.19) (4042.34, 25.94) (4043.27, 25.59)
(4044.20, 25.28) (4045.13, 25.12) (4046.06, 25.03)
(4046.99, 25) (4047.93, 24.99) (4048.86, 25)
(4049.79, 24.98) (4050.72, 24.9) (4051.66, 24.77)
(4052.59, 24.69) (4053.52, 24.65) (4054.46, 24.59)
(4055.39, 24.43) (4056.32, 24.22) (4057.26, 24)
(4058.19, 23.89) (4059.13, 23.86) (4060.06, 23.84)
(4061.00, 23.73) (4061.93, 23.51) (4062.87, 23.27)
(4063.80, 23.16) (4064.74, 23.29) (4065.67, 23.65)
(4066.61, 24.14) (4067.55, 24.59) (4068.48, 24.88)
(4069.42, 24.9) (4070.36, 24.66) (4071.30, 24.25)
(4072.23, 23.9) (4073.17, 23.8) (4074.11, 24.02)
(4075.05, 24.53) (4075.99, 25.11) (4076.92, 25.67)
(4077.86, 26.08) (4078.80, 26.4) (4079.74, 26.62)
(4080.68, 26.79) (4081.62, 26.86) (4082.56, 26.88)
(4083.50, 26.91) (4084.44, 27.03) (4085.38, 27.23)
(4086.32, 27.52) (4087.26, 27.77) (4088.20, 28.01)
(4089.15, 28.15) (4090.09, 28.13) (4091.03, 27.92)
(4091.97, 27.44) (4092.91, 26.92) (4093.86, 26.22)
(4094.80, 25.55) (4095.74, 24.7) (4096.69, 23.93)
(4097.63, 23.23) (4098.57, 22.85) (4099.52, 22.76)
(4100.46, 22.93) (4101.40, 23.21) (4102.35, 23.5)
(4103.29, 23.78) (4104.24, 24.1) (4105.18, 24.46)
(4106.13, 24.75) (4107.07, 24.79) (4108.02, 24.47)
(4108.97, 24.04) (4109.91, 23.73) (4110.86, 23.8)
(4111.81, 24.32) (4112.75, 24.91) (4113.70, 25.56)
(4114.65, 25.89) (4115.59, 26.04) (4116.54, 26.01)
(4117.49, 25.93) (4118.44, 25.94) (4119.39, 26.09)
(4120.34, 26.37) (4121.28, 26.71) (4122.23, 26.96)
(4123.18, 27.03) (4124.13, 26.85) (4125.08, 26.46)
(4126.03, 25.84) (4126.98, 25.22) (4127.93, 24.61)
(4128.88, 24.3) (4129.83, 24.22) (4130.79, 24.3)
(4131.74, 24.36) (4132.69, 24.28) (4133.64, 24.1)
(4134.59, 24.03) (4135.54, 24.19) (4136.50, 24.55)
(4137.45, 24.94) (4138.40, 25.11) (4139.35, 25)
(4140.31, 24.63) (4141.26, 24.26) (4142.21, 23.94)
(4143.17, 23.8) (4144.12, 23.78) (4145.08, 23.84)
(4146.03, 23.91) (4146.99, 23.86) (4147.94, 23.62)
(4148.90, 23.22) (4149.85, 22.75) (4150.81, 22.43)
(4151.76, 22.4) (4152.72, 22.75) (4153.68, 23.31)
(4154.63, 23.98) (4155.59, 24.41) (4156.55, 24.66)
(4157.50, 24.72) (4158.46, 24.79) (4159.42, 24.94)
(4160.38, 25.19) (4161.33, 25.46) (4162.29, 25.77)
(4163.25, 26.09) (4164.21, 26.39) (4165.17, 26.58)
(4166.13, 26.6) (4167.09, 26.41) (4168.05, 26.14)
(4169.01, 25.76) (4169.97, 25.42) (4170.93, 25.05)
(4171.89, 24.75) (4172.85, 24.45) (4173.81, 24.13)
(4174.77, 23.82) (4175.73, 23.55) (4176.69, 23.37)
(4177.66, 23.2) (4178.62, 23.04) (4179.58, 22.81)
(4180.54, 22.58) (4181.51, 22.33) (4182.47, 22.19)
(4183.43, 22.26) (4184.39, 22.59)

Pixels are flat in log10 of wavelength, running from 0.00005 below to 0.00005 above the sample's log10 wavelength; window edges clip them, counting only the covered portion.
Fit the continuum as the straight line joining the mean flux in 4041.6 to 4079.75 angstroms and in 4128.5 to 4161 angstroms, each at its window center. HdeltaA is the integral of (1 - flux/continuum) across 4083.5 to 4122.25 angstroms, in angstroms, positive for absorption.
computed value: -1.8 angstroms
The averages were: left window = 24.6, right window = 24.1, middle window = 25.5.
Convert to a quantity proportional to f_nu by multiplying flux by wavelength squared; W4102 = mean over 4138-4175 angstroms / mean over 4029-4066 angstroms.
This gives 1.1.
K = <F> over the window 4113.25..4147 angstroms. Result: 25.1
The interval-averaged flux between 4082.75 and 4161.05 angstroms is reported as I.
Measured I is 24.9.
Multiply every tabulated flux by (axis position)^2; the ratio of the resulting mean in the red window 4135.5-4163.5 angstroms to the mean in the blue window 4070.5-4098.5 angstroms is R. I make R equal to 1.0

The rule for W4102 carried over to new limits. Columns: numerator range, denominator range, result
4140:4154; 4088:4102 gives 0.95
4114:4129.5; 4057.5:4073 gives 1.11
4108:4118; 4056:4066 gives 1.08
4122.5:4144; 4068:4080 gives 1.02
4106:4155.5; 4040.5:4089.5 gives 1.01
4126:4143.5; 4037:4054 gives 1.02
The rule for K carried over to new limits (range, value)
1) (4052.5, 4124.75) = 25.2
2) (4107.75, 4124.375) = 25.6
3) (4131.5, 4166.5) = 24.4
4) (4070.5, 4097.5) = 26.2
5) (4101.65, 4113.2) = 24.2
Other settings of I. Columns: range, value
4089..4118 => 24.9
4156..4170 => 25.7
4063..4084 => 25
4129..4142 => 24.4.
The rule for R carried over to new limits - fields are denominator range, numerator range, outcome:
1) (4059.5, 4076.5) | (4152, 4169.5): 1.09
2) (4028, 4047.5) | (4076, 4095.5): 1.09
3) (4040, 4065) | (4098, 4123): 1.04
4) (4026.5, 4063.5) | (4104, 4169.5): 1.05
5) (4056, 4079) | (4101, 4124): 1.06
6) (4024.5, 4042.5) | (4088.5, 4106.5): 1.02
